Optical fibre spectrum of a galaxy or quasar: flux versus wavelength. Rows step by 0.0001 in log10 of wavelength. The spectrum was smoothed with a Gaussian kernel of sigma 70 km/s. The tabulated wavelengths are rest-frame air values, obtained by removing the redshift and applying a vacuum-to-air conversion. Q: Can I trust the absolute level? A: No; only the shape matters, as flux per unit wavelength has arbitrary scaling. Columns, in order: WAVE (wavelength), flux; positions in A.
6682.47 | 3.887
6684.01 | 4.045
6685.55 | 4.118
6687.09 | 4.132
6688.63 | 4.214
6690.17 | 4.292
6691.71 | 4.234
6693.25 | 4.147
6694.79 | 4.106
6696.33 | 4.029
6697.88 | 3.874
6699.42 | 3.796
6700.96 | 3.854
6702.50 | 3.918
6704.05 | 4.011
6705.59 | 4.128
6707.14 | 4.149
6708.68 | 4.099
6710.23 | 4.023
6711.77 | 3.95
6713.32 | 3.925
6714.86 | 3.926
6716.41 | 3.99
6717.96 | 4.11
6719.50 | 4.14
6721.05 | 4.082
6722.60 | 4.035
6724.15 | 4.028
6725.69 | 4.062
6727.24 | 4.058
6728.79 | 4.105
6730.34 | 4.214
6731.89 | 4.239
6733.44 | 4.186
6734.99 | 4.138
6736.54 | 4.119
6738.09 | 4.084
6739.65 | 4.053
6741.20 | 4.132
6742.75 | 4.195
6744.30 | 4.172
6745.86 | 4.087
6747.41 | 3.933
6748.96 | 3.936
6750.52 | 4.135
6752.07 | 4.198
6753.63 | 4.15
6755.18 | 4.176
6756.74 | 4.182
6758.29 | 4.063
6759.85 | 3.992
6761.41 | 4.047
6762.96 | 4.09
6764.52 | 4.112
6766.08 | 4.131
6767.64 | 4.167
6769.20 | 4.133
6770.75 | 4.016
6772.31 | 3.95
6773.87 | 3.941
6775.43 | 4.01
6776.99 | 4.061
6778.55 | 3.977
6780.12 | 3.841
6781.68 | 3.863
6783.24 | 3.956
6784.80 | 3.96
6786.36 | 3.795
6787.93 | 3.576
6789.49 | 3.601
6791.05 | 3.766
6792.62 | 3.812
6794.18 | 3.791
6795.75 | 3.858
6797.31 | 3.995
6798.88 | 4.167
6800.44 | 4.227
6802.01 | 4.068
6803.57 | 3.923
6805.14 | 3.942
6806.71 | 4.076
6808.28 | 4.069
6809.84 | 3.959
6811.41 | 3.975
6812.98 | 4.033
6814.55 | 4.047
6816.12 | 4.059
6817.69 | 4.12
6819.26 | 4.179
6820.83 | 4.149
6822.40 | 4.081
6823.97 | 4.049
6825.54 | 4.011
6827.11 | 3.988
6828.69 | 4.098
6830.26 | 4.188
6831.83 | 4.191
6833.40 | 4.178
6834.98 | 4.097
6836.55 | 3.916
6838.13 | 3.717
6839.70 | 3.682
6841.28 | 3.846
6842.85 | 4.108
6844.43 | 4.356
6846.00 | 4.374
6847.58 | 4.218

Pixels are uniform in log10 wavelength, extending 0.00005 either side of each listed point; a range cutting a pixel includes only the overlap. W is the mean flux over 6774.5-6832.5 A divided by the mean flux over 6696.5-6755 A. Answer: 1.0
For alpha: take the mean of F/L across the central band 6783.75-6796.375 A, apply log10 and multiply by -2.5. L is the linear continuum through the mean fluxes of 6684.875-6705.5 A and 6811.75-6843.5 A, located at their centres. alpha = 0.08 mag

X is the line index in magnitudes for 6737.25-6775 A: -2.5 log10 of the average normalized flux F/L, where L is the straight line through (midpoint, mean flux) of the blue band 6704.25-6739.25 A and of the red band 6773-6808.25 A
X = -0.02 mag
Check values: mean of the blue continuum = 4.08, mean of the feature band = 4.09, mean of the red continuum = 3.92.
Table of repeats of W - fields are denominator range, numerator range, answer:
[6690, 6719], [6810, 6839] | 1.01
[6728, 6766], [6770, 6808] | 0.95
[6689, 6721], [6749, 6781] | 1.01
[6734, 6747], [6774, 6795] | 0.93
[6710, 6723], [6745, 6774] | 1.01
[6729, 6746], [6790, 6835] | 0.97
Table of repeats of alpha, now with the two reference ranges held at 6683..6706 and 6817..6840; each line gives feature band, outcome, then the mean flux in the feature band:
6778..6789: 0.06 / 3.84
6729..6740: -0.02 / 4.15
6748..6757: -0.02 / 4.12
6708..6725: 0.01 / 4.03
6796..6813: 0.00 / 4.04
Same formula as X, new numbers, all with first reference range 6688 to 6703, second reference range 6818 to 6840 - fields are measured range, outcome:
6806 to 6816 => 0.01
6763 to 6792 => 0.03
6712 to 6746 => -0.01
